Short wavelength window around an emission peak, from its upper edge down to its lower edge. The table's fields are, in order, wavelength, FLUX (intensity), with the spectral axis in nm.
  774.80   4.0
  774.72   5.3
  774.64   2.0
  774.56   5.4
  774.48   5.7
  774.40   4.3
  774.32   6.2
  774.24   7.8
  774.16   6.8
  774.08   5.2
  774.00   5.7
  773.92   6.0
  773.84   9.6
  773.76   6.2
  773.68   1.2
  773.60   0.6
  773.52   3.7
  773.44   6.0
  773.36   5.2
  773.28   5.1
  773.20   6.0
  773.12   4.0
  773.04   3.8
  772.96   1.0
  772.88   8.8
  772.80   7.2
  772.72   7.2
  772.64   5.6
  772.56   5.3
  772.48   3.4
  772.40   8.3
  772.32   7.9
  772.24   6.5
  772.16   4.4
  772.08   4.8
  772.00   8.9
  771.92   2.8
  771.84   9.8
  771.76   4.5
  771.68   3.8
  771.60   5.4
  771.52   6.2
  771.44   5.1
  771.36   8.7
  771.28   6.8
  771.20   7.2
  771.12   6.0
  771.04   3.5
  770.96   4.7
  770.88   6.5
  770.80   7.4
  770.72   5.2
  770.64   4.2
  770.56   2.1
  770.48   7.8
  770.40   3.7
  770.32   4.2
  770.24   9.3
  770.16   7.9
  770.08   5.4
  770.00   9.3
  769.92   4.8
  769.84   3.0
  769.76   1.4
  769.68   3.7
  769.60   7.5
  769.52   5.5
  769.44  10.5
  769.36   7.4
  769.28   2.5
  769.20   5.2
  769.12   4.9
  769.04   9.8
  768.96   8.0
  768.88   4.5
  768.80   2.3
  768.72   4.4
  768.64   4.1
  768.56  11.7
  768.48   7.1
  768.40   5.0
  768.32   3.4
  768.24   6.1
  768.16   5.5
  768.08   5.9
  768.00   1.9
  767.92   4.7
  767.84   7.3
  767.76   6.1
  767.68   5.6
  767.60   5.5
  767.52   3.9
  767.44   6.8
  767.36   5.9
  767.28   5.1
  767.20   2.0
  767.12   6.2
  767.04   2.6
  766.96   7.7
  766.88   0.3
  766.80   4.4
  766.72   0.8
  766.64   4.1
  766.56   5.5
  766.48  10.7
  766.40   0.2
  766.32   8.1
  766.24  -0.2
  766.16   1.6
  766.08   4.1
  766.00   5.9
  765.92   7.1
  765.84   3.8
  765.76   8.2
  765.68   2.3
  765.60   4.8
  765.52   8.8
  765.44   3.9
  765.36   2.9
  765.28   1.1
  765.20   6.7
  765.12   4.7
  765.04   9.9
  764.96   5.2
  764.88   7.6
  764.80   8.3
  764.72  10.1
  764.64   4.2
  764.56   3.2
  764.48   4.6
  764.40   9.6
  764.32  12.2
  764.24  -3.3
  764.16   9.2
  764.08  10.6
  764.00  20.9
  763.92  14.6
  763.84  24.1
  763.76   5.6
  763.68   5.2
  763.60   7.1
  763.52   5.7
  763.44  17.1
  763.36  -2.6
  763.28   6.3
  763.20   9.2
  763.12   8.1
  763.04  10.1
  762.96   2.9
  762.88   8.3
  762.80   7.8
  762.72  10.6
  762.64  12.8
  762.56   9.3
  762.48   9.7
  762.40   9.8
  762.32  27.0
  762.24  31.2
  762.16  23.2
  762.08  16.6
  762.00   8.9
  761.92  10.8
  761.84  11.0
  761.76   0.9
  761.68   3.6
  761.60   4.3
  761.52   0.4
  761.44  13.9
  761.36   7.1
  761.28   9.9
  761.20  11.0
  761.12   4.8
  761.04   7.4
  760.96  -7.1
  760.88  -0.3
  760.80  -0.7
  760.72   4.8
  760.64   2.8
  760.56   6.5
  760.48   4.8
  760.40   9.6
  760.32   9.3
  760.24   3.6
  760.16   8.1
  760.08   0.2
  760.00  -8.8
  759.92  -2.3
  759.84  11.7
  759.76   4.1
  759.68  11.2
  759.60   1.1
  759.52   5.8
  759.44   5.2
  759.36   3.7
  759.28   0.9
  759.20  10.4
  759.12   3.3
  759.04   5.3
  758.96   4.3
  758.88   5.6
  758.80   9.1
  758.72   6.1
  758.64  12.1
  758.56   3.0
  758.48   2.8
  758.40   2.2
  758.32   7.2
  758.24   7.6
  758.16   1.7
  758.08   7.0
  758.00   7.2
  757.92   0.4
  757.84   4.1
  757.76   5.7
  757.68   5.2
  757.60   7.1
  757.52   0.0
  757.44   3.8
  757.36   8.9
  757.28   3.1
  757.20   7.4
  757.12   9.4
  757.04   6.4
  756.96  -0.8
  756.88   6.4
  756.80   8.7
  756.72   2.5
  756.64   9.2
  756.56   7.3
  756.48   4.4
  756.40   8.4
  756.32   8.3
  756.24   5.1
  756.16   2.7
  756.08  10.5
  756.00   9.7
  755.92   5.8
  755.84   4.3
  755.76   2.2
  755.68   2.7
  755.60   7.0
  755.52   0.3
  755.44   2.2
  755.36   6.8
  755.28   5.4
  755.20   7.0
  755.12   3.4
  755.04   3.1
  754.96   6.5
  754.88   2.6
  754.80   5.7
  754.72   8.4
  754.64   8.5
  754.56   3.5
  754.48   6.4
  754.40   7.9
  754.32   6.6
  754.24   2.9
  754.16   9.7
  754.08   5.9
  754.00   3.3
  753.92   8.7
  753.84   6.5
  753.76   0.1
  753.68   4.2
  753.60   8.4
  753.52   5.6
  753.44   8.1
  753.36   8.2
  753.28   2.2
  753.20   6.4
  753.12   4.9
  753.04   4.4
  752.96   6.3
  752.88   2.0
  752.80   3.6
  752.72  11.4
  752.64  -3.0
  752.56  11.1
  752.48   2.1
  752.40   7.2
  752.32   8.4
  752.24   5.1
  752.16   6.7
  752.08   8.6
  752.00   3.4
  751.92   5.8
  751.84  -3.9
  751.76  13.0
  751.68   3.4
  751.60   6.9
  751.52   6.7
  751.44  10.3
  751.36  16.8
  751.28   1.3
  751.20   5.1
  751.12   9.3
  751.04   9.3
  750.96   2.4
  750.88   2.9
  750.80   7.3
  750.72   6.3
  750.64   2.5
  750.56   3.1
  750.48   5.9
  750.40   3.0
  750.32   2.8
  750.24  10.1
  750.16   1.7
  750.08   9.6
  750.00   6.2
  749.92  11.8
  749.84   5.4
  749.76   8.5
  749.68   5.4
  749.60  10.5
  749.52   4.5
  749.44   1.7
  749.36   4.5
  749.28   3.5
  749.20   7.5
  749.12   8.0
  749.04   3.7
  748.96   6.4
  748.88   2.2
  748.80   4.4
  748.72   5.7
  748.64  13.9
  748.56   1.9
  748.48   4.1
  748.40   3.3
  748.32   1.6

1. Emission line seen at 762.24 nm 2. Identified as [S II]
